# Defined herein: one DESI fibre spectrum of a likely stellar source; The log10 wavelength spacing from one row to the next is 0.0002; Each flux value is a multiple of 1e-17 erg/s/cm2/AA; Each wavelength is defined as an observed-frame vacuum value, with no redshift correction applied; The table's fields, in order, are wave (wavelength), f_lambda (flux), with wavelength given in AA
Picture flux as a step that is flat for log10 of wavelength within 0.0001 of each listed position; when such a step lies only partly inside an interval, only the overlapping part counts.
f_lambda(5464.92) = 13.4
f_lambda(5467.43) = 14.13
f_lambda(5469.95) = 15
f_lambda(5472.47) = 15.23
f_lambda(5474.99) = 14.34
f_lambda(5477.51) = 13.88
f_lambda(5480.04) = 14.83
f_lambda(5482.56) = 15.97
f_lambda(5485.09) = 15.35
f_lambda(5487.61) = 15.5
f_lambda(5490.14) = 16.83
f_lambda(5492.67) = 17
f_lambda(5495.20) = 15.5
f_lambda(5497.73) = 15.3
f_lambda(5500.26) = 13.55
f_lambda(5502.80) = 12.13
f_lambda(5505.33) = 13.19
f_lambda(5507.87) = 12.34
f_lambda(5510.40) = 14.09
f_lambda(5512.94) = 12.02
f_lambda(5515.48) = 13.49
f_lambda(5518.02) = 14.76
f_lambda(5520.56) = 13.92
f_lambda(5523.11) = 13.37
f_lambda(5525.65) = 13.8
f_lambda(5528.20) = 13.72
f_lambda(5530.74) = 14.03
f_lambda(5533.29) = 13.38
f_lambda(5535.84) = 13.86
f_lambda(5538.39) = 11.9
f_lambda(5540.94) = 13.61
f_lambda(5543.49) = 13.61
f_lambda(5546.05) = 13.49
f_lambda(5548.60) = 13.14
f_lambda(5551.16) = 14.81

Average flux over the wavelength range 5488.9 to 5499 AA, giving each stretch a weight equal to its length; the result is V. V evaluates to 16.2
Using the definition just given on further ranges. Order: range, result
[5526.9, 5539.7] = 13.4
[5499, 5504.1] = 12.8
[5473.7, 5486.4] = 14.9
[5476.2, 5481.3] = 14.3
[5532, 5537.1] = 13.6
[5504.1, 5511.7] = 13.2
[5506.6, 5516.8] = 13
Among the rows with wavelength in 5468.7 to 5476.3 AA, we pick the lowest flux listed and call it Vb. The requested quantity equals 14.34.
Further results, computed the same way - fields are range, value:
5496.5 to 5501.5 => 13.55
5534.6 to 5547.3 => 11.9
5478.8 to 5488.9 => 14.83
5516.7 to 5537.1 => 13.37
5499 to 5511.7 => 12.13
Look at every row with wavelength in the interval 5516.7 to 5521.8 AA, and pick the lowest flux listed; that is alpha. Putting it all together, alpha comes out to 13.92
